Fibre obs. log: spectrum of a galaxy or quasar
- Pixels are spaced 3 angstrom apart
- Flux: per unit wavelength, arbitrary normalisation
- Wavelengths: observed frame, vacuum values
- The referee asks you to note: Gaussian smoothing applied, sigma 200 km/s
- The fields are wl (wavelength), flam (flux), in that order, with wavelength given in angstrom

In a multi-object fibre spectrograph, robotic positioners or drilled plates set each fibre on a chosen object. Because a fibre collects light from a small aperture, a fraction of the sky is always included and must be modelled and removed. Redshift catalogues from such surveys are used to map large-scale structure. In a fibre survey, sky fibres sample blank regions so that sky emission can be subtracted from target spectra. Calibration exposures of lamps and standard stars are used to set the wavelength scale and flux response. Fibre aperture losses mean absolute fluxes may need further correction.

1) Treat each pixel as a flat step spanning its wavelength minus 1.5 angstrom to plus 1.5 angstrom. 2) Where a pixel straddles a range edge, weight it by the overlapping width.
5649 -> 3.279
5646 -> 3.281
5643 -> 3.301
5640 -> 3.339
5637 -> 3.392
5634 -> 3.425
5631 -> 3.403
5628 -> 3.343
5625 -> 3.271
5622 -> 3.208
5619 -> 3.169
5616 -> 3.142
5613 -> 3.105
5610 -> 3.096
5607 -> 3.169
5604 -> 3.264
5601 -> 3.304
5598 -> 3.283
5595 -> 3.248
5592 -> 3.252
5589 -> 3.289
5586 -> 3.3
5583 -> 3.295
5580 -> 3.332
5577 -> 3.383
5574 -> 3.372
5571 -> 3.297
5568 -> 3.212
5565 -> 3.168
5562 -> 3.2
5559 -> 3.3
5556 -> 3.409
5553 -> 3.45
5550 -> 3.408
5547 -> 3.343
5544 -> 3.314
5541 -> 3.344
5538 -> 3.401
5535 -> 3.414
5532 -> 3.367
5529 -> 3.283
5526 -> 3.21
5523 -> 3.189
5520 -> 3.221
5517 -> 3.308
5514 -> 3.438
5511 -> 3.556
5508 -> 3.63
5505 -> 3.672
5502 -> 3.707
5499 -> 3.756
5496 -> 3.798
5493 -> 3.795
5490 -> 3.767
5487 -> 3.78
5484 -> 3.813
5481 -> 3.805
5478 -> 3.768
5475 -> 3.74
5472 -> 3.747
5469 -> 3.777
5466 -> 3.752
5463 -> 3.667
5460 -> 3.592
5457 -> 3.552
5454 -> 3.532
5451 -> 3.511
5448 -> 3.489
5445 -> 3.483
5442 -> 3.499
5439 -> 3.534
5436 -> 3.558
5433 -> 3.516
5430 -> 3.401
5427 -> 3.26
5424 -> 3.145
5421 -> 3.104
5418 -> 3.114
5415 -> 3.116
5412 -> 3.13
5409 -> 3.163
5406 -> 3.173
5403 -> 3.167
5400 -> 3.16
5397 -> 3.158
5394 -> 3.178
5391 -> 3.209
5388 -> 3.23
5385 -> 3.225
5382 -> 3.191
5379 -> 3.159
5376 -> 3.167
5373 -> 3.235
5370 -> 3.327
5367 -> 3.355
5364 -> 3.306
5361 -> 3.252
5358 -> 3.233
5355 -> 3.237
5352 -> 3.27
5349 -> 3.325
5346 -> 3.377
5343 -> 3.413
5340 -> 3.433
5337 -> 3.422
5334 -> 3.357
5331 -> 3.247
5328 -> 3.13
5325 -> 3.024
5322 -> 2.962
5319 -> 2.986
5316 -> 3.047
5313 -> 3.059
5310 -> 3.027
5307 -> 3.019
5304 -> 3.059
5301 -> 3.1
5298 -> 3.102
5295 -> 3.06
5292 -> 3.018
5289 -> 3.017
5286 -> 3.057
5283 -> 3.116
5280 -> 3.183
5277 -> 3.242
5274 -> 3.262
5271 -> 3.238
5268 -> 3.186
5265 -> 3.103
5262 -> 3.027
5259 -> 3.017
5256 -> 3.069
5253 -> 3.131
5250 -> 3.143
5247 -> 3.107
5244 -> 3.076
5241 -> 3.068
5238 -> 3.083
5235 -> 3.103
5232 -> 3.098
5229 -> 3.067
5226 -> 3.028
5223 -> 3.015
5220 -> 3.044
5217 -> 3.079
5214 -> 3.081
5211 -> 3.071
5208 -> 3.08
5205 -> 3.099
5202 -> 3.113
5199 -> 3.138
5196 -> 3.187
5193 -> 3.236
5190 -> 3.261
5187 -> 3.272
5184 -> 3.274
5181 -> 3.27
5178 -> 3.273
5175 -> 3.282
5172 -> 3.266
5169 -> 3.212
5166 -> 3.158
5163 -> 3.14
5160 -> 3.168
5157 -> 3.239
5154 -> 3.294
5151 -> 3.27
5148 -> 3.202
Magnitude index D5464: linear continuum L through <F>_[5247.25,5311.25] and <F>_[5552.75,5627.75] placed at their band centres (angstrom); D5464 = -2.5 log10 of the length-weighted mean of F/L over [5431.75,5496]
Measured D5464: -0.15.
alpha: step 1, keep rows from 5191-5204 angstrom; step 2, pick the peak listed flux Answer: 3.236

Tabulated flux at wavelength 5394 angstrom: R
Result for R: 3.178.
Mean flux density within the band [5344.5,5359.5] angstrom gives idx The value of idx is 3.29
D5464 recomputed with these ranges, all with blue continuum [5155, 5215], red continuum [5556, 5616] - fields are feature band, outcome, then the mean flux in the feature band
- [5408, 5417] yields 0.033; 3.13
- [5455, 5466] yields -0.122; 3.62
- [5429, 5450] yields -0.086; 3.5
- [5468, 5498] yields -0.167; 3.78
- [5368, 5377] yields -0.010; 3.25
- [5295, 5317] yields 0.053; 3.06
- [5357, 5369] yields -0.023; 3.29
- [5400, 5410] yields 0.021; 3.17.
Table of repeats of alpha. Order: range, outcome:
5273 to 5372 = 3.433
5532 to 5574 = 3.45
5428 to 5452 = 3.558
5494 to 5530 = 3.798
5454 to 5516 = 3.813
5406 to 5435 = 3.516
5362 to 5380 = 3.355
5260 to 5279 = 3.262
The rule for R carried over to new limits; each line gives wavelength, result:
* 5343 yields 3.413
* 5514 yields 3.438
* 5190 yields 3.261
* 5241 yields 3.068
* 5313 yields 3.059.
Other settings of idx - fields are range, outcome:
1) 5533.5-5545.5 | 3.37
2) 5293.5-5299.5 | 3.08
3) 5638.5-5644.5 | 3.32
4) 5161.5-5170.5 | 3.17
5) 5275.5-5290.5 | 3.12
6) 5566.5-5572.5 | 3.25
